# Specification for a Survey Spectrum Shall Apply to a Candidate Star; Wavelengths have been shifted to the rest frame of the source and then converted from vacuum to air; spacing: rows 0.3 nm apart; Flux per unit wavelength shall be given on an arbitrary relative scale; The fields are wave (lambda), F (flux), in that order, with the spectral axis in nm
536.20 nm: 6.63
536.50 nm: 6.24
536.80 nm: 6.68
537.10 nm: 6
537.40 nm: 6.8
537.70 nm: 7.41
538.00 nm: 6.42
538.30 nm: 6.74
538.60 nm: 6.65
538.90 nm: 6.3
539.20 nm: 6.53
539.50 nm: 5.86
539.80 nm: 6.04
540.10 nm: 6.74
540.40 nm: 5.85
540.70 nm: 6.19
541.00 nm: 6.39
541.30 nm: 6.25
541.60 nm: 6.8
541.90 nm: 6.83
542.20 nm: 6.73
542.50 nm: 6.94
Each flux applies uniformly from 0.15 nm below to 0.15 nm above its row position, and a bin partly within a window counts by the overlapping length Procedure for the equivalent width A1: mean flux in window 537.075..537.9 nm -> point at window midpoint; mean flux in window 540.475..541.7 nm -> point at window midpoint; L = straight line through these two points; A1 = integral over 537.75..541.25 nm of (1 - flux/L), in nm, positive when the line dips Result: 0.107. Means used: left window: 6.83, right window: 6.36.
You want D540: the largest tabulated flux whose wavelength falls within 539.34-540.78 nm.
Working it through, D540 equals 6.74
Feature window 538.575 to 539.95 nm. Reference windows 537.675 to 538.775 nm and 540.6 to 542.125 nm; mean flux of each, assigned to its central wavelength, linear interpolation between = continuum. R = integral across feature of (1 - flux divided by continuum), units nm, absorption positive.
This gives 0.09 nm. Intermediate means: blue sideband 6.72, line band 6.24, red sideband 6.51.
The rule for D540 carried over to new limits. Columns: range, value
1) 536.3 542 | 7.41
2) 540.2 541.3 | 6.39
